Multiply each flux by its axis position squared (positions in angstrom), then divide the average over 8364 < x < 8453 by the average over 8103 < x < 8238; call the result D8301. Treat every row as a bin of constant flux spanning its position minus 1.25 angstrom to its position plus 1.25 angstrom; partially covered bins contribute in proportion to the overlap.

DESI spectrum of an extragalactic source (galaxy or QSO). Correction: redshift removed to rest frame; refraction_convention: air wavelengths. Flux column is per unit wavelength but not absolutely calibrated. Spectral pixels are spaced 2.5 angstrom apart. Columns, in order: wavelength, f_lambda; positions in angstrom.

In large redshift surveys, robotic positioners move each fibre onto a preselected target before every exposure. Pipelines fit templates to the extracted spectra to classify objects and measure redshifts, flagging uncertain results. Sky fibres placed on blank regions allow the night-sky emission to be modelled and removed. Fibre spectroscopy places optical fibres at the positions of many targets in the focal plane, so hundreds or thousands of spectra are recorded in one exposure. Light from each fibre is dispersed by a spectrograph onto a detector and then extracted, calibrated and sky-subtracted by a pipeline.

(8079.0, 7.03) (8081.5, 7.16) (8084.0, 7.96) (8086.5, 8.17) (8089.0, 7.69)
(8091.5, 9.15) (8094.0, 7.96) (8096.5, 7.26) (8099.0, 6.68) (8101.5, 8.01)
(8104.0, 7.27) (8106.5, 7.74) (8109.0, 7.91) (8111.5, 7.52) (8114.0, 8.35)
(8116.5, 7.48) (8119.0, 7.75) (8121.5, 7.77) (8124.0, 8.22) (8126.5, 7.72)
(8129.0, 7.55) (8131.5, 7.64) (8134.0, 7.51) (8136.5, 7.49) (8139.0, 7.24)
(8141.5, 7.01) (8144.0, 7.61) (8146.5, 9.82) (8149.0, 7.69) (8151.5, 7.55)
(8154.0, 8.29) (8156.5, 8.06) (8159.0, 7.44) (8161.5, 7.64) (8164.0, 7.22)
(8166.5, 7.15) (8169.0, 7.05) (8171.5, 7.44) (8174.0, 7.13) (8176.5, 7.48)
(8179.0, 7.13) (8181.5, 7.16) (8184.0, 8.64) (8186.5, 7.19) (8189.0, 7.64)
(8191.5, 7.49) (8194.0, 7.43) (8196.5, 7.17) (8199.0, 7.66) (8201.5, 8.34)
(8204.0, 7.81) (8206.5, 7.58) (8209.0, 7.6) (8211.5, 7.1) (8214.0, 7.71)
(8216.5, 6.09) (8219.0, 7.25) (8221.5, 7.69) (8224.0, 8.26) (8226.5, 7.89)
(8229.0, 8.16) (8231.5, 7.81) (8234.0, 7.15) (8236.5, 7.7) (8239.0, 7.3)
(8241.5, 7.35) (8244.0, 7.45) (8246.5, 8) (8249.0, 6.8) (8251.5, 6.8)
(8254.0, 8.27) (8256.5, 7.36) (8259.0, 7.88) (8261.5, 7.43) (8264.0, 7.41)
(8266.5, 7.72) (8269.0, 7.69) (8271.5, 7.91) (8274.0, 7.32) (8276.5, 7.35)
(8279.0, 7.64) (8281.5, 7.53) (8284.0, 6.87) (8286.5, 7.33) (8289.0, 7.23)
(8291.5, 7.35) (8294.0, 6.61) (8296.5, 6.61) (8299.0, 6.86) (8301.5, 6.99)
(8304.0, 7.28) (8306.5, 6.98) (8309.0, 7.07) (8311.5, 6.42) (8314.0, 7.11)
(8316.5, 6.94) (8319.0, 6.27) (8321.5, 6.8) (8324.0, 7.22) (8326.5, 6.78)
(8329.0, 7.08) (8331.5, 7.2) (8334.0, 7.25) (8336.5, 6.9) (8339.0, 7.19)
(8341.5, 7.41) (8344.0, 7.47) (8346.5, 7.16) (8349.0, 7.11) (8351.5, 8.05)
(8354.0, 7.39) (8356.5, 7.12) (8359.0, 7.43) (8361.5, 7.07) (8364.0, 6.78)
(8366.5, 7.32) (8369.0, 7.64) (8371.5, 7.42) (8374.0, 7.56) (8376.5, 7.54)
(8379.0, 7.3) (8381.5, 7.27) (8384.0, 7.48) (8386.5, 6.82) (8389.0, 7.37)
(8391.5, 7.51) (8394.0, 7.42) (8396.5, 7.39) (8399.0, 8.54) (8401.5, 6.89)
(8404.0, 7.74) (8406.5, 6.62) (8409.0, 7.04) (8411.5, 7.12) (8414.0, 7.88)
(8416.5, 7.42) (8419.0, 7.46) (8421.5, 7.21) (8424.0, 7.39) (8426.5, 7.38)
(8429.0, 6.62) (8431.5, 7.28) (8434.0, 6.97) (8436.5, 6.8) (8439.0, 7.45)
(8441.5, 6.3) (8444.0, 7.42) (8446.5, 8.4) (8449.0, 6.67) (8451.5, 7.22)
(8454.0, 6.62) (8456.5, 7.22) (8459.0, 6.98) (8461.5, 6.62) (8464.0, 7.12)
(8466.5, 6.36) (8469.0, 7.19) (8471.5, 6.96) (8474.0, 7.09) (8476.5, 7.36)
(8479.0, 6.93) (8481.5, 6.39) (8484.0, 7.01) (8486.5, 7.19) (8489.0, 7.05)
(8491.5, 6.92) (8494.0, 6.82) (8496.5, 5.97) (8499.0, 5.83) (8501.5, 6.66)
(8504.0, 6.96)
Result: 1.0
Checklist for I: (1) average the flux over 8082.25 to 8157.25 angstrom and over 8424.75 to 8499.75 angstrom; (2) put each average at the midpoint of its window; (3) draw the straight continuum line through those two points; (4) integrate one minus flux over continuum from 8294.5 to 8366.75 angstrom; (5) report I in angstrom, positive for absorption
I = 2.0 angstrom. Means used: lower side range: 7.8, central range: 7.07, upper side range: 6.95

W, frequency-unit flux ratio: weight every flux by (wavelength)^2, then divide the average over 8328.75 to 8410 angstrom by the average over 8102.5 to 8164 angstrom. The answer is 1.00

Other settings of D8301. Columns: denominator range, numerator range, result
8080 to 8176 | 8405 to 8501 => 0.99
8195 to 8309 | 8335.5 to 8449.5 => 1.02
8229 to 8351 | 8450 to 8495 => 1.00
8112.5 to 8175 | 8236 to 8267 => 1.00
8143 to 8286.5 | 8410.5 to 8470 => 0.99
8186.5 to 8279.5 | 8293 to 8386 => 0.97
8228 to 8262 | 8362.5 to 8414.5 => 1.01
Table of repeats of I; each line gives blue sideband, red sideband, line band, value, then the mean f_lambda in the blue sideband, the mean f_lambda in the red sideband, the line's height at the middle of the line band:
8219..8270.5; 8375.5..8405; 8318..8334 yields 1.23 angstrom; 7.6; 7.44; 7.51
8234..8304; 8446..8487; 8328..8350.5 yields 0.06 angstrom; 7.36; 6.99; 7.23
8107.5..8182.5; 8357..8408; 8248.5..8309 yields 1.40 angstrom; 7.64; 7.35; 7.48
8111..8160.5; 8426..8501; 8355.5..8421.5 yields -2.07 angstrom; 7.79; 6.93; 7.13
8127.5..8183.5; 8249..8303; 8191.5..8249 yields -0.83 angstrom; 7.57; 7.33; 7.44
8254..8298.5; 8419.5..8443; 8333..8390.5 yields -0.81 angstrom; 7.38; 7.06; 7.21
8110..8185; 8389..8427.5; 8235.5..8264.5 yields 0.29 angstrom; 7.66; 7.4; 7.56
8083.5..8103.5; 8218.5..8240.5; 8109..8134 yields 0.11 angstrom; 7.83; 7.7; 7.81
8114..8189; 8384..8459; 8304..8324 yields 1.48 angstrom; 7.64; 7.25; 7.4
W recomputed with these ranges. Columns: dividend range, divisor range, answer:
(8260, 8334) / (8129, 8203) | 0.97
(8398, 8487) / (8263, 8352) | 1.03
